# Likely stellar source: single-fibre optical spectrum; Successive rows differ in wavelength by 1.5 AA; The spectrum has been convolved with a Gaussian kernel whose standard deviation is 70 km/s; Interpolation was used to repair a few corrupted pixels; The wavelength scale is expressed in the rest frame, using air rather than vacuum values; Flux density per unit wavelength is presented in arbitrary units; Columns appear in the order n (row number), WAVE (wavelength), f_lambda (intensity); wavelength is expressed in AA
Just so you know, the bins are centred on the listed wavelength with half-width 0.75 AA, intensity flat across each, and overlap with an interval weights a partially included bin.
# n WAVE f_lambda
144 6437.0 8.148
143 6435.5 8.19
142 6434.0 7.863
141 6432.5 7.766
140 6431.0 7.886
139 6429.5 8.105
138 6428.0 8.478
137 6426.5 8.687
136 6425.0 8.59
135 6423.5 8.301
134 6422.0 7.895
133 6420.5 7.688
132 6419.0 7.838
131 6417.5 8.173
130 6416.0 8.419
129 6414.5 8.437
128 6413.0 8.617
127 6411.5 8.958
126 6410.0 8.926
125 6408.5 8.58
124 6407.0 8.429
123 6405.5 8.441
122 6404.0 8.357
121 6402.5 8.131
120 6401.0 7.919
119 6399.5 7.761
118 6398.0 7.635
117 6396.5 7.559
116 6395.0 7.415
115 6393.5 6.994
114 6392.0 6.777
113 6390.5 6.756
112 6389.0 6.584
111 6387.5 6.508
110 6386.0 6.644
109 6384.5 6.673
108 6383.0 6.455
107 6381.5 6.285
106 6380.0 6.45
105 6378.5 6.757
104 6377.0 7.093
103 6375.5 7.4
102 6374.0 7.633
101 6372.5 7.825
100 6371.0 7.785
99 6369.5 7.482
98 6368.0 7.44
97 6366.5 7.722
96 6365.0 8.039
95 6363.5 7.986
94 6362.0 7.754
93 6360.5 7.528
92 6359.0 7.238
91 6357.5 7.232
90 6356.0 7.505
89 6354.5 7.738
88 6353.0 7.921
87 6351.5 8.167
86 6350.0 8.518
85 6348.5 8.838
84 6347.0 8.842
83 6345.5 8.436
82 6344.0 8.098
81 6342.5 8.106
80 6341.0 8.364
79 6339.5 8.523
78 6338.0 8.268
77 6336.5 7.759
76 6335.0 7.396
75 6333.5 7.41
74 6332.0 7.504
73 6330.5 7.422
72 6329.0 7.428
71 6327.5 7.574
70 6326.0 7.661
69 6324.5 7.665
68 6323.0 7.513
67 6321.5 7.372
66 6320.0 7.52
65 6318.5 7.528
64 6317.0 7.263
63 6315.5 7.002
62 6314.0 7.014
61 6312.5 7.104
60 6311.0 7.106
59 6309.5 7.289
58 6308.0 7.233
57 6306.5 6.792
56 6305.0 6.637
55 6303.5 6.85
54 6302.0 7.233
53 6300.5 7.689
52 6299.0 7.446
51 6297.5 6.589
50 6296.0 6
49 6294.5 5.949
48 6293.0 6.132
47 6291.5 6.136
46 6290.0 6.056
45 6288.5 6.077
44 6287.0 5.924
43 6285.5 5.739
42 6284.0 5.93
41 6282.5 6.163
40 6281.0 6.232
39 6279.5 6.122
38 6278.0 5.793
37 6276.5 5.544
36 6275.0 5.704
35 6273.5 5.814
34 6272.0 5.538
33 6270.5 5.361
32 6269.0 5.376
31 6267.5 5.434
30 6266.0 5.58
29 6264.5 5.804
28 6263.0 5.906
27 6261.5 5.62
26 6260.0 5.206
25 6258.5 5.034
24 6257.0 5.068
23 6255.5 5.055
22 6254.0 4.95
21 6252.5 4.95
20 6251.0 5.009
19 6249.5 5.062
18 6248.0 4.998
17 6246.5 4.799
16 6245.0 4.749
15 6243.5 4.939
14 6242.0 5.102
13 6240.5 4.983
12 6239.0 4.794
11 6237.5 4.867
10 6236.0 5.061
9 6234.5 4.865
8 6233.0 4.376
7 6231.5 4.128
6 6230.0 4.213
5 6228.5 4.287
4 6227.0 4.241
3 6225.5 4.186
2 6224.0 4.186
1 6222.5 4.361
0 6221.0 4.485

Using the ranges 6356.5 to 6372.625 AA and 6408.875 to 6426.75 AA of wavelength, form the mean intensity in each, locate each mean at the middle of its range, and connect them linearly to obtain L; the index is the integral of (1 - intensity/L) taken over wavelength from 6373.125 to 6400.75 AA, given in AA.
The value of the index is 3.3 AA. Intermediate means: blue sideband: 7.63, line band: 6.99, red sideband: 8.37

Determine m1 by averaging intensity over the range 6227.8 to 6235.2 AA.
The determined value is 4.37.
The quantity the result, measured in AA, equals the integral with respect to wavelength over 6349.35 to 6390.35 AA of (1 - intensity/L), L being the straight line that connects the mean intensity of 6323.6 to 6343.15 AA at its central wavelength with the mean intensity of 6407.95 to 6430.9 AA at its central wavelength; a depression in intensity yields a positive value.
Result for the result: 3.5 AA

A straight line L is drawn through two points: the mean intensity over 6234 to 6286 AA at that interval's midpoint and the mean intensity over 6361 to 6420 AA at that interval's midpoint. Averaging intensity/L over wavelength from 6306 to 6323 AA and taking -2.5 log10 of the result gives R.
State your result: -0.150 mag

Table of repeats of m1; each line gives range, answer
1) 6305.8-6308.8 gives 7.02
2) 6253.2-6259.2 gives 5.03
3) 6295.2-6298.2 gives 6.28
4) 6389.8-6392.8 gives 6.77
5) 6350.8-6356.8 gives 7.82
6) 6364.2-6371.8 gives 7.7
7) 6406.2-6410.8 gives 8.65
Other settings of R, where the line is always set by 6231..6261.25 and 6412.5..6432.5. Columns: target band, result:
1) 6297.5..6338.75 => -0.17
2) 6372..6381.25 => 0.03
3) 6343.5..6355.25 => -0.21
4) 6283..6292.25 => -0.05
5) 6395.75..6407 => -0.02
